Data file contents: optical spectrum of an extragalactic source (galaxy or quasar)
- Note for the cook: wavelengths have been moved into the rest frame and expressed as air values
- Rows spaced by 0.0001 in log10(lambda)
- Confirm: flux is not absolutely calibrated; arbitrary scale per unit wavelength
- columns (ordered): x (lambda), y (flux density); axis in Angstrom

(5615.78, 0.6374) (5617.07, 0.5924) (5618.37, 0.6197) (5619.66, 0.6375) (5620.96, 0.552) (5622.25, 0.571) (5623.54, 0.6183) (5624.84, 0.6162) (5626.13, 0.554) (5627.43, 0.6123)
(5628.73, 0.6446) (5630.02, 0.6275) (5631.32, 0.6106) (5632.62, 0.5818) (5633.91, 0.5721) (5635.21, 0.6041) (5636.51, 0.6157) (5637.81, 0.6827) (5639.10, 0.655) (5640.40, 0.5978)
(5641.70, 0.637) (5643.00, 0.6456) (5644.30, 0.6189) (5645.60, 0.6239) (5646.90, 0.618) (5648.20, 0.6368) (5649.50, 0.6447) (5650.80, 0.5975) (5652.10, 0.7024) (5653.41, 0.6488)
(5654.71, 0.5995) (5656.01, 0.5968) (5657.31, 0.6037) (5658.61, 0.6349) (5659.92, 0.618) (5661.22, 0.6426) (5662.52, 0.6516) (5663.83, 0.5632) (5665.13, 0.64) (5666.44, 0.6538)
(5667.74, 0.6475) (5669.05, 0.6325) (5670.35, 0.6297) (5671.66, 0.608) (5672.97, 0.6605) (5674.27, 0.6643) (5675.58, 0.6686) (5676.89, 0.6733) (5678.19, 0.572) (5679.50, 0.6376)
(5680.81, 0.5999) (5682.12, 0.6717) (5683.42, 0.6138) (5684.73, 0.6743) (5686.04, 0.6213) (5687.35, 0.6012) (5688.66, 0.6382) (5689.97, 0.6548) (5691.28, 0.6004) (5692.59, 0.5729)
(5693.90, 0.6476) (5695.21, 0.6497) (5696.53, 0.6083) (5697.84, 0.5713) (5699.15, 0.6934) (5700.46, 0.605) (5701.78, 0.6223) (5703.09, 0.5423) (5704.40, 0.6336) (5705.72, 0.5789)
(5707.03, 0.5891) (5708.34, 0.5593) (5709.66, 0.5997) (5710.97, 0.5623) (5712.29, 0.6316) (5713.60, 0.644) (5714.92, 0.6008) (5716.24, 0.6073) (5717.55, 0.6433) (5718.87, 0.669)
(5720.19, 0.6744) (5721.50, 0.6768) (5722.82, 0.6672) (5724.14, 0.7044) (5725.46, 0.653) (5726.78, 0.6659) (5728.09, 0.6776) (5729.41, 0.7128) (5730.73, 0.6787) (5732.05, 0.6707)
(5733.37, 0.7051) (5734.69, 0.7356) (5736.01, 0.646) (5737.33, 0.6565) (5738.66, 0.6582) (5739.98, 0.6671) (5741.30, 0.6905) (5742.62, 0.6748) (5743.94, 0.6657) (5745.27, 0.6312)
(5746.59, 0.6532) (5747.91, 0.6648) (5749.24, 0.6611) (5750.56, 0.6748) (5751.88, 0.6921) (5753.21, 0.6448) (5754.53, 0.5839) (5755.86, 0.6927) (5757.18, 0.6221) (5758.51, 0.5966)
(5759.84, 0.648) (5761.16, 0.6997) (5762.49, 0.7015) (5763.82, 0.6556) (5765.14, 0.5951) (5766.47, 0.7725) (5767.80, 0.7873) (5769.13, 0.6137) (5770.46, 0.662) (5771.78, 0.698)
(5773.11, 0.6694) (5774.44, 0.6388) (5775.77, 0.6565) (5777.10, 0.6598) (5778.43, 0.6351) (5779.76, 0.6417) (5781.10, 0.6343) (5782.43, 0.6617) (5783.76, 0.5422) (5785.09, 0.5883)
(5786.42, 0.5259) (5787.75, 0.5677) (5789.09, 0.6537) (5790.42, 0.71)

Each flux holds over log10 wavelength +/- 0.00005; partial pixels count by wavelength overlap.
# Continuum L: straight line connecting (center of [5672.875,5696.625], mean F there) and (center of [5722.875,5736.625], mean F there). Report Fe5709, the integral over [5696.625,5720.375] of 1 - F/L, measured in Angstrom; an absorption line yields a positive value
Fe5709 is 1.8 Angstrom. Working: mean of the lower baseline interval 0.633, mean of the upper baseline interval 0.684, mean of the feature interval 0.611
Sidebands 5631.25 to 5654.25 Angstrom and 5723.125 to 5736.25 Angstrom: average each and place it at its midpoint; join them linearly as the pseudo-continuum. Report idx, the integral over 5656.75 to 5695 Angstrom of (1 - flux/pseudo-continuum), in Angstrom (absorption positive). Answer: 1.1 Angstrom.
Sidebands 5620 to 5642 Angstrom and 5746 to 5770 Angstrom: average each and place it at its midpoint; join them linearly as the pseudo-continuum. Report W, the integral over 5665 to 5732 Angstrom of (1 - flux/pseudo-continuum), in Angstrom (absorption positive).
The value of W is 0.5 Angstrom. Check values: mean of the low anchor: 0.609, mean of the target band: 0.634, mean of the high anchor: 0.664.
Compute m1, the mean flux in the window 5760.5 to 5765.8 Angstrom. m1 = 0.664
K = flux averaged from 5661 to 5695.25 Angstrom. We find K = 0.633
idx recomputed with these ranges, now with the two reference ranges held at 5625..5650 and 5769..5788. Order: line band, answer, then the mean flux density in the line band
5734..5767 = -1.9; 0.663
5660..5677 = -0.5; 0.639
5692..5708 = 0.4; 0.609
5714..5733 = -1.2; 0.665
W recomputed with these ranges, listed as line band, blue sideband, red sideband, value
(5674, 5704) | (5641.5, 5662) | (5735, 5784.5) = 0.6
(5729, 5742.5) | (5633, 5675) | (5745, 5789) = -0.8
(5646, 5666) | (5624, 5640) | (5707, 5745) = -0.1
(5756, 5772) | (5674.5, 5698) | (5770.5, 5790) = -1.1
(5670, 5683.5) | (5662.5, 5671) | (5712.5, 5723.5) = -0.1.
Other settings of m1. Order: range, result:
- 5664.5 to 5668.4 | 0.646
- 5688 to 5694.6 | 0.623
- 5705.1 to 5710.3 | 0.582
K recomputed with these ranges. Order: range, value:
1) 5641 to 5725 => 0.628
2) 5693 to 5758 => 0.646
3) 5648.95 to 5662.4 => 0.63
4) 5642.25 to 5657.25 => 0.629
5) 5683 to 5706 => 0.619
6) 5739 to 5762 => 0.657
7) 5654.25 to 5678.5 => 0.631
